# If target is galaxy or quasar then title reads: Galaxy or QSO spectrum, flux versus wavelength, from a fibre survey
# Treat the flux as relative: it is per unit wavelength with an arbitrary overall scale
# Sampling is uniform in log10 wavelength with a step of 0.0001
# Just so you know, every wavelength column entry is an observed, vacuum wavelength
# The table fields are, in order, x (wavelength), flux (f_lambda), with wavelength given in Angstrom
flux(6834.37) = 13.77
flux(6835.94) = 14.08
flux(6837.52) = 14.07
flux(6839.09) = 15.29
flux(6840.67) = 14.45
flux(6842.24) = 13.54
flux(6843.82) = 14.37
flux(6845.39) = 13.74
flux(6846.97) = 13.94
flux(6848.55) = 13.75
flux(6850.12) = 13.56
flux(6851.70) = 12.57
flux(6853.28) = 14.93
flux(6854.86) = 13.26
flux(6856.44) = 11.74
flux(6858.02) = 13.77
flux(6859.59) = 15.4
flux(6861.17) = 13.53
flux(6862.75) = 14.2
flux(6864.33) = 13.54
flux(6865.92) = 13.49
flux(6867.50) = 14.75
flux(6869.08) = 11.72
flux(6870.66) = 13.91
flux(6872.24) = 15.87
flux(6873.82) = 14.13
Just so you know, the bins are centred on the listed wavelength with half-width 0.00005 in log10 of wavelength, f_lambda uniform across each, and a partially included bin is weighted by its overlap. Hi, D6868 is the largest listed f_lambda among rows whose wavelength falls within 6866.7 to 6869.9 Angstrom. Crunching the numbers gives 14.75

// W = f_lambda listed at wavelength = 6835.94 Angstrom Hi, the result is 14.08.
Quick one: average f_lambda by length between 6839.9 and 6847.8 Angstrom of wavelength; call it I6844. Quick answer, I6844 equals 14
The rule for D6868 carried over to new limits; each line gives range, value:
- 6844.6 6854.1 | 14.93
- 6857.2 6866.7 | 15.4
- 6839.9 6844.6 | 14.45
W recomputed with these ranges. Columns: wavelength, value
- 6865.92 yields 13.49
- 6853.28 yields 14.93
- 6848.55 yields 13.75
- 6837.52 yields 14.07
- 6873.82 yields 14.13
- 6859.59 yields 15.4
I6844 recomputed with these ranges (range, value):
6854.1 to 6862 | 13.6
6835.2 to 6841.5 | 14.5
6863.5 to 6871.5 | 13.5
